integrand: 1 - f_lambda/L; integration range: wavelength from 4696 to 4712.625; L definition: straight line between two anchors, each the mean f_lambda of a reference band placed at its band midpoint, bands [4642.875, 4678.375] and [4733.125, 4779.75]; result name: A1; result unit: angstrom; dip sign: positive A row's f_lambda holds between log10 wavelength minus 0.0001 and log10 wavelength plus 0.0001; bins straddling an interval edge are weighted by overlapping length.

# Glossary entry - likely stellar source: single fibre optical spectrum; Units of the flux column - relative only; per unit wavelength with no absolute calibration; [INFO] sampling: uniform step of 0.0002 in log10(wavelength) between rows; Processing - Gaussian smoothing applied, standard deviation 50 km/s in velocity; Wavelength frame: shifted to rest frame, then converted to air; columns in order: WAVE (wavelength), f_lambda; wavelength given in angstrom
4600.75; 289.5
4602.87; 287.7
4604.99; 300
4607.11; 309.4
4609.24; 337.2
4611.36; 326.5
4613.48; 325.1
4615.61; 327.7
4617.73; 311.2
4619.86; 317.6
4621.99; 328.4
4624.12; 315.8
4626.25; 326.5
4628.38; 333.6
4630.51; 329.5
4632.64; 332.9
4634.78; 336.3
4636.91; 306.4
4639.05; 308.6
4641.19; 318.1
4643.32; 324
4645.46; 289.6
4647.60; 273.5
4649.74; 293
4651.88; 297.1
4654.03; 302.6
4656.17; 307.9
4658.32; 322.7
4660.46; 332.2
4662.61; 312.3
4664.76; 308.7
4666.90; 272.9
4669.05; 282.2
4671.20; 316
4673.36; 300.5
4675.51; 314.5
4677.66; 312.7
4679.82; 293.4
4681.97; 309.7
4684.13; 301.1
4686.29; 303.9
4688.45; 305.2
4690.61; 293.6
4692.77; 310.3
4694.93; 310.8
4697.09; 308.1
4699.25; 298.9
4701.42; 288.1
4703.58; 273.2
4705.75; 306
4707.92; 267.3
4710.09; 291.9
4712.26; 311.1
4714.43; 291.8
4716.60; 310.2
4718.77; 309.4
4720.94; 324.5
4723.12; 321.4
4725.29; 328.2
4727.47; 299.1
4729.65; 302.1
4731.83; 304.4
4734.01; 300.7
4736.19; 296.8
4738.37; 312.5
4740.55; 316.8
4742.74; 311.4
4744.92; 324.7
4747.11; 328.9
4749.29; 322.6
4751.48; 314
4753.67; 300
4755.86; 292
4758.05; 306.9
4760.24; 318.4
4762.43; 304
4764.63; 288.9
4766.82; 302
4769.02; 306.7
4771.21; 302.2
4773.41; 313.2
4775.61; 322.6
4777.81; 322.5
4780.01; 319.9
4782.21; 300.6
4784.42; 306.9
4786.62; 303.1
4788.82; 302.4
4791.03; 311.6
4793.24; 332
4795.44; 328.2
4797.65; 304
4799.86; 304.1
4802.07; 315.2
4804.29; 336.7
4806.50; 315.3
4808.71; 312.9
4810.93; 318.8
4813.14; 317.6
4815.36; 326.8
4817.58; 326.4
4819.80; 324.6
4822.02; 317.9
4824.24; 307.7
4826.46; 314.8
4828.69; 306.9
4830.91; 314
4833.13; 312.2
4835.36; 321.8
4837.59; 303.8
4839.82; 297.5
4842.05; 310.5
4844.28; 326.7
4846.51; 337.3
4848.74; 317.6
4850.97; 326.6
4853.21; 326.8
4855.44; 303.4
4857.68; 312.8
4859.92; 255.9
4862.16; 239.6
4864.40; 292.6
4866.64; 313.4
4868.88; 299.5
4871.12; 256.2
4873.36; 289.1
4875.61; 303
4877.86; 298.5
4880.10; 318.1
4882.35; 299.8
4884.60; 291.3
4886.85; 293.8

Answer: 0.8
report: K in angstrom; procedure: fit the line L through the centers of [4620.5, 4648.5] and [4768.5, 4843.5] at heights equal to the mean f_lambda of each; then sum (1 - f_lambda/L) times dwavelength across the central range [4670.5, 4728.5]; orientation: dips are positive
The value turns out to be 2.3 angstrom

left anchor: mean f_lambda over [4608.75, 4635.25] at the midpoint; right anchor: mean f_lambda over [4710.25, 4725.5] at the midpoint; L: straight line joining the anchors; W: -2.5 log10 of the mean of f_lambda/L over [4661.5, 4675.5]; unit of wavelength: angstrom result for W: 0.07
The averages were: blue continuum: 326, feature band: 300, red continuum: 312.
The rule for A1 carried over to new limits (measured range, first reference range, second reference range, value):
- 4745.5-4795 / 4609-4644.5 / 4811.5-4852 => 1.35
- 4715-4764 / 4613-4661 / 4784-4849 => 0.74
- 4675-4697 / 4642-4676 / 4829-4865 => -0.14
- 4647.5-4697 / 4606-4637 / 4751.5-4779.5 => 2.26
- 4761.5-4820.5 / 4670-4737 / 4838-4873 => -2.29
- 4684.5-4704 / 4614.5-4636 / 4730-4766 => 1.00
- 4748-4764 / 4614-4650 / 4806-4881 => 0.18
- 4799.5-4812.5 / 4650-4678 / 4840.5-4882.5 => -0.66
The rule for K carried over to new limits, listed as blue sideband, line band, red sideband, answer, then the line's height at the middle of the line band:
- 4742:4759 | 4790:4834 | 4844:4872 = -1.7 angstrom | 306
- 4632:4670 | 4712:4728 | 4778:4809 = -0.1 angstrom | 310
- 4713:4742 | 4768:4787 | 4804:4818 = 0.3 angstrom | 316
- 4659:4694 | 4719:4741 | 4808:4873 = -0.3 angstrom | 306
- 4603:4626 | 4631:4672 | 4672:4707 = 0.4 angstrom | 310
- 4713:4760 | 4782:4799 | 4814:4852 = 0.1 angstrom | 314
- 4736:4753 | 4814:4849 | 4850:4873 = -2.1 angstrom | 299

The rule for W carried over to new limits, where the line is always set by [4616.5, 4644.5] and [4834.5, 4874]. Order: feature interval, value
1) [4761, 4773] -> 0.03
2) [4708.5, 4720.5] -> 0.04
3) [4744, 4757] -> -0.01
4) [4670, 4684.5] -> 0.04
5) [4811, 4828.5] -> -0.05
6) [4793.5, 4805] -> -0.04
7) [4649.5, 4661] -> 0.04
